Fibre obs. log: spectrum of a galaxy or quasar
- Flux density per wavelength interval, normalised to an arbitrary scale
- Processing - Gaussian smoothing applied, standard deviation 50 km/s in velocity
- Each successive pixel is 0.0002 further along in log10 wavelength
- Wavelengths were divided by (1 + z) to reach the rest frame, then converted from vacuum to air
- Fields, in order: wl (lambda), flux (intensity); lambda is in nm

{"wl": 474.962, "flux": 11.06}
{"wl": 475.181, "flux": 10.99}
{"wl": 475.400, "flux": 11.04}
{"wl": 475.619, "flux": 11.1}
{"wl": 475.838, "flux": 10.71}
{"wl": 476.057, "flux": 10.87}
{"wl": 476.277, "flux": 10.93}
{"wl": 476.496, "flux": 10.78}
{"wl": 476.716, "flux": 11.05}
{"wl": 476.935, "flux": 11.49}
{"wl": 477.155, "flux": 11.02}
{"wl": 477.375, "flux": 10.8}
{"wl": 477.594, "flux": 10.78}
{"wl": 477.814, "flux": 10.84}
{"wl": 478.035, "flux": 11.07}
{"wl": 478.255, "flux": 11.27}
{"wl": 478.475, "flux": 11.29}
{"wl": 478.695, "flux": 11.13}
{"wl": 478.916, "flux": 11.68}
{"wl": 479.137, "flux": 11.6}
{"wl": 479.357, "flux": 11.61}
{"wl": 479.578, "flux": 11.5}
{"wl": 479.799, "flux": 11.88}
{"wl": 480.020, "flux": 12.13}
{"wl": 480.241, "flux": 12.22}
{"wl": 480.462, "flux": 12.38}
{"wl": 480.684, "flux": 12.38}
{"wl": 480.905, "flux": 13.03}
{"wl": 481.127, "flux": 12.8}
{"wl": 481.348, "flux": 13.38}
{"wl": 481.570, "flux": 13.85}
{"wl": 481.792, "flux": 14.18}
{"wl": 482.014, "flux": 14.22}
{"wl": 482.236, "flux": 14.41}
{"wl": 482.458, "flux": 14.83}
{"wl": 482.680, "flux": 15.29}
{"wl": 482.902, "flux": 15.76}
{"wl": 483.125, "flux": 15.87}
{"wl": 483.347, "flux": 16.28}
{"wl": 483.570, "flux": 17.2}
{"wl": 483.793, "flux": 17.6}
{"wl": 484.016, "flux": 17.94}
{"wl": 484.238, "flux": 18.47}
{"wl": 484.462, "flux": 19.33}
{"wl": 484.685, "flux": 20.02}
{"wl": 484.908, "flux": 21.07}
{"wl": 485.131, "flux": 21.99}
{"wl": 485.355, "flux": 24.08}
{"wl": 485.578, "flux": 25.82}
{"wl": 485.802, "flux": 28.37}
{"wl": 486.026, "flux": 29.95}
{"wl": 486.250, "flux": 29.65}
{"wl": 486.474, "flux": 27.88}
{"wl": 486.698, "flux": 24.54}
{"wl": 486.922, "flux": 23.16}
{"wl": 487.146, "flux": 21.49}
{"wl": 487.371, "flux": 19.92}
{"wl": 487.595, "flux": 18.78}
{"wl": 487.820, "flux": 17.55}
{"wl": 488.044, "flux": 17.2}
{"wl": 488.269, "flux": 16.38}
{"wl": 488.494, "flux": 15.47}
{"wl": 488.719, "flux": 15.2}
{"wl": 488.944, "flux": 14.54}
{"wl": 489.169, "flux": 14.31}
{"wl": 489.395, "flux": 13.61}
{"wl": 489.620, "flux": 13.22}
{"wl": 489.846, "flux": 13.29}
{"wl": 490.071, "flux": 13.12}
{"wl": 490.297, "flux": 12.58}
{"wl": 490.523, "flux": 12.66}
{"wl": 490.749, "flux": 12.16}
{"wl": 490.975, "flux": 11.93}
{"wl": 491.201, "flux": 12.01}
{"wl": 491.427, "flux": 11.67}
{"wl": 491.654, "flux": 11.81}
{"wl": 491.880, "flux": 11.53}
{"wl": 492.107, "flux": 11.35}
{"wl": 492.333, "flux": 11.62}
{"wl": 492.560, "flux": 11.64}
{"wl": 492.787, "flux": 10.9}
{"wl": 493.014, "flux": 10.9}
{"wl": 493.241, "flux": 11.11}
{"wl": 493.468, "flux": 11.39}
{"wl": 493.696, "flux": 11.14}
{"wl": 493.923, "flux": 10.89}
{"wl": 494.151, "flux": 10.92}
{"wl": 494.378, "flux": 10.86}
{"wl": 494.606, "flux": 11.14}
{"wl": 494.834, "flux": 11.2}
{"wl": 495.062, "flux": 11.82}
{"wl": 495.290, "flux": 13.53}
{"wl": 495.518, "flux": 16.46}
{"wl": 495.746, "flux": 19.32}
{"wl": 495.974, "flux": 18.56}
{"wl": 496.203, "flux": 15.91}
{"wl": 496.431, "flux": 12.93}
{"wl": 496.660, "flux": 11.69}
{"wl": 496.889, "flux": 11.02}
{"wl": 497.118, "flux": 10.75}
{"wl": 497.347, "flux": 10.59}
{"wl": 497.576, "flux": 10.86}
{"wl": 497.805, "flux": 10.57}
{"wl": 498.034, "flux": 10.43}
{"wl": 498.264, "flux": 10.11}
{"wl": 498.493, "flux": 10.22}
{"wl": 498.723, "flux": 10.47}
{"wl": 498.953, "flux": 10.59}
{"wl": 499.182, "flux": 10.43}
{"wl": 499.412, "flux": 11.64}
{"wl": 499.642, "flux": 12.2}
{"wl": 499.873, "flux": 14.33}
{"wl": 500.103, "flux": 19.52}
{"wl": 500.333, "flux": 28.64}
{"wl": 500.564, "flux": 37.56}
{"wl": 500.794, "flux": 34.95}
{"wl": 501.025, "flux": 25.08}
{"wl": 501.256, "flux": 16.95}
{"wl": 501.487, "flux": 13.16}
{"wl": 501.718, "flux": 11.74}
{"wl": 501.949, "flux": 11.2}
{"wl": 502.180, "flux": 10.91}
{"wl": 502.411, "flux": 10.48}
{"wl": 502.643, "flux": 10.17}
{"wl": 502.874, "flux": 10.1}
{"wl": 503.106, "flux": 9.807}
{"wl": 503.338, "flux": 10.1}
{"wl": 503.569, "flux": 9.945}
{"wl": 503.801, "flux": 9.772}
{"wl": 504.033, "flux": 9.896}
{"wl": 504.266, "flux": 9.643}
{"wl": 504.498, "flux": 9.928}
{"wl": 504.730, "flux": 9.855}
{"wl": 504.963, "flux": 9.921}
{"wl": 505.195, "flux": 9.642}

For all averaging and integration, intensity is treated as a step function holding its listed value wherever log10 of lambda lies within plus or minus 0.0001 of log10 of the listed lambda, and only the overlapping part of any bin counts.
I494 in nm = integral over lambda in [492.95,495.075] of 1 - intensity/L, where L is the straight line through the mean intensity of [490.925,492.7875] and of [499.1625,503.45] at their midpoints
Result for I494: 0.27 nm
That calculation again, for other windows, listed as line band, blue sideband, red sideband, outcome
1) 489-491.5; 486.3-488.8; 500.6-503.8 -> 0.82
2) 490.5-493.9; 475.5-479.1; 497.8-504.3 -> 0.40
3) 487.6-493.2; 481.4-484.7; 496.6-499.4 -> 0.11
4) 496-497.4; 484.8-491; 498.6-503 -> 0.37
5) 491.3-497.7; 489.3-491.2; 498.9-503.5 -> 0.80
